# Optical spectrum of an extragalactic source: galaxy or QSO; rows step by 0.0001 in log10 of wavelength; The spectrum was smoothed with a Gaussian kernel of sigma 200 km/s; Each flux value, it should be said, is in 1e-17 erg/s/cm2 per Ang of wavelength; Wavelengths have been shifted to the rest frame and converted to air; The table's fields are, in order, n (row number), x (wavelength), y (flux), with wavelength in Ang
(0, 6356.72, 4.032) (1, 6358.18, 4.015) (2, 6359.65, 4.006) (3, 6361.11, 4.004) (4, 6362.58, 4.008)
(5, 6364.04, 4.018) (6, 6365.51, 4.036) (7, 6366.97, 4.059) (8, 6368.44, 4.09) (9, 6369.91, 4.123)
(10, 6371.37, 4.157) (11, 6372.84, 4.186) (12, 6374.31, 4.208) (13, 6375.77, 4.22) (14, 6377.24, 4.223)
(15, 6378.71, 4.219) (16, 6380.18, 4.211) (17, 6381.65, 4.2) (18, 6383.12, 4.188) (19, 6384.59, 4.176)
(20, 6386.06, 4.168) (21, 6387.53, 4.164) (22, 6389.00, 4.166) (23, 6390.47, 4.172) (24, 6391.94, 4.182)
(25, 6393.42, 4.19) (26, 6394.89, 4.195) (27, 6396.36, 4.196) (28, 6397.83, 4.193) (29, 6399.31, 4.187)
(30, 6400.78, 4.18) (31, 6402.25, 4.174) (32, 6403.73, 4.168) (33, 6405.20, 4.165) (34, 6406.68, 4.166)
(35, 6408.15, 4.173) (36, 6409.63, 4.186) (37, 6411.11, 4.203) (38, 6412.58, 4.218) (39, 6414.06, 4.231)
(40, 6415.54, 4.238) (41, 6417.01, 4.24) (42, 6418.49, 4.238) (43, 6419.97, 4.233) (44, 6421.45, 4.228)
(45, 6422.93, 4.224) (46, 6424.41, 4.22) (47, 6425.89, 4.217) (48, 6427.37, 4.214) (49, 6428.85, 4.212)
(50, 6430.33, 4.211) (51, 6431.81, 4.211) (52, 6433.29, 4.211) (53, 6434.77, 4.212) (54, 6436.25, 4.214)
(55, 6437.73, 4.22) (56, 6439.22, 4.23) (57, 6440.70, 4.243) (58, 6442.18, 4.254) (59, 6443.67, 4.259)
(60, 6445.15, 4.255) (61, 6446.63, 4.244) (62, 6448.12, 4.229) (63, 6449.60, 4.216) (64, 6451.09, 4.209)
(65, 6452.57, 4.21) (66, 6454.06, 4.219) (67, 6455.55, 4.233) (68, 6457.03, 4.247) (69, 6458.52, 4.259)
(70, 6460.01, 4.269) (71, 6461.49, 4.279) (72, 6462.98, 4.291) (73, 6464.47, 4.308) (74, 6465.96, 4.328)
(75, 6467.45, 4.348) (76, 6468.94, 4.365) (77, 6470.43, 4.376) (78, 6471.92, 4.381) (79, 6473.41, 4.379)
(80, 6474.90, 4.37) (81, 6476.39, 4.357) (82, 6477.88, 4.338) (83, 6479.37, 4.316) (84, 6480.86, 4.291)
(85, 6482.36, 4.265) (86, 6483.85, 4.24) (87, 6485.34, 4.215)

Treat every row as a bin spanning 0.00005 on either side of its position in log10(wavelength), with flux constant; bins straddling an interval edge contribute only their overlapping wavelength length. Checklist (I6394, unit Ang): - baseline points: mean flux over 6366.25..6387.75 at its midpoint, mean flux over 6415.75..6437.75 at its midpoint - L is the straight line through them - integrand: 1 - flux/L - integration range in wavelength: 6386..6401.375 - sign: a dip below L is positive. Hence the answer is 0.03 Ang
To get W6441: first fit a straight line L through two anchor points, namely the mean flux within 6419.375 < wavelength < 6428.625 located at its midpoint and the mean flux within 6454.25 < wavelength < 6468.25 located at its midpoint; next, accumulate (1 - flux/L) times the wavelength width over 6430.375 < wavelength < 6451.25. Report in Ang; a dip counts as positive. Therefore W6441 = 0.09 Ang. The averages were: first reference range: 4.22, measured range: 4.23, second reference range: 4.28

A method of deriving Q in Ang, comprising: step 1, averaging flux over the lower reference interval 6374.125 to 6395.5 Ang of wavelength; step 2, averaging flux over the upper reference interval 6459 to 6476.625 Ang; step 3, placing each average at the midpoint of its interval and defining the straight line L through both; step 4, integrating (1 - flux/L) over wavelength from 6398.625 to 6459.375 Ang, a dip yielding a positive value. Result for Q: 0.7 Ang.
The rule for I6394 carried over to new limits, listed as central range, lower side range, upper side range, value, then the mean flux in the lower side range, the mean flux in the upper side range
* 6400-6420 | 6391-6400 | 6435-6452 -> 0.0 Ang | 4.19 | 4.23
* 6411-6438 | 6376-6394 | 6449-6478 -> 0.1 Ang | 4.19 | 4.3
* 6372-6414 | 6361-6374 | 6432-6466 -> -0.6 Ang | 4.08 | 4.24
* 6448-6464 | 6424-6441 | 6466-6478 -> 0.2 Ang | 4.22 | 4.36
